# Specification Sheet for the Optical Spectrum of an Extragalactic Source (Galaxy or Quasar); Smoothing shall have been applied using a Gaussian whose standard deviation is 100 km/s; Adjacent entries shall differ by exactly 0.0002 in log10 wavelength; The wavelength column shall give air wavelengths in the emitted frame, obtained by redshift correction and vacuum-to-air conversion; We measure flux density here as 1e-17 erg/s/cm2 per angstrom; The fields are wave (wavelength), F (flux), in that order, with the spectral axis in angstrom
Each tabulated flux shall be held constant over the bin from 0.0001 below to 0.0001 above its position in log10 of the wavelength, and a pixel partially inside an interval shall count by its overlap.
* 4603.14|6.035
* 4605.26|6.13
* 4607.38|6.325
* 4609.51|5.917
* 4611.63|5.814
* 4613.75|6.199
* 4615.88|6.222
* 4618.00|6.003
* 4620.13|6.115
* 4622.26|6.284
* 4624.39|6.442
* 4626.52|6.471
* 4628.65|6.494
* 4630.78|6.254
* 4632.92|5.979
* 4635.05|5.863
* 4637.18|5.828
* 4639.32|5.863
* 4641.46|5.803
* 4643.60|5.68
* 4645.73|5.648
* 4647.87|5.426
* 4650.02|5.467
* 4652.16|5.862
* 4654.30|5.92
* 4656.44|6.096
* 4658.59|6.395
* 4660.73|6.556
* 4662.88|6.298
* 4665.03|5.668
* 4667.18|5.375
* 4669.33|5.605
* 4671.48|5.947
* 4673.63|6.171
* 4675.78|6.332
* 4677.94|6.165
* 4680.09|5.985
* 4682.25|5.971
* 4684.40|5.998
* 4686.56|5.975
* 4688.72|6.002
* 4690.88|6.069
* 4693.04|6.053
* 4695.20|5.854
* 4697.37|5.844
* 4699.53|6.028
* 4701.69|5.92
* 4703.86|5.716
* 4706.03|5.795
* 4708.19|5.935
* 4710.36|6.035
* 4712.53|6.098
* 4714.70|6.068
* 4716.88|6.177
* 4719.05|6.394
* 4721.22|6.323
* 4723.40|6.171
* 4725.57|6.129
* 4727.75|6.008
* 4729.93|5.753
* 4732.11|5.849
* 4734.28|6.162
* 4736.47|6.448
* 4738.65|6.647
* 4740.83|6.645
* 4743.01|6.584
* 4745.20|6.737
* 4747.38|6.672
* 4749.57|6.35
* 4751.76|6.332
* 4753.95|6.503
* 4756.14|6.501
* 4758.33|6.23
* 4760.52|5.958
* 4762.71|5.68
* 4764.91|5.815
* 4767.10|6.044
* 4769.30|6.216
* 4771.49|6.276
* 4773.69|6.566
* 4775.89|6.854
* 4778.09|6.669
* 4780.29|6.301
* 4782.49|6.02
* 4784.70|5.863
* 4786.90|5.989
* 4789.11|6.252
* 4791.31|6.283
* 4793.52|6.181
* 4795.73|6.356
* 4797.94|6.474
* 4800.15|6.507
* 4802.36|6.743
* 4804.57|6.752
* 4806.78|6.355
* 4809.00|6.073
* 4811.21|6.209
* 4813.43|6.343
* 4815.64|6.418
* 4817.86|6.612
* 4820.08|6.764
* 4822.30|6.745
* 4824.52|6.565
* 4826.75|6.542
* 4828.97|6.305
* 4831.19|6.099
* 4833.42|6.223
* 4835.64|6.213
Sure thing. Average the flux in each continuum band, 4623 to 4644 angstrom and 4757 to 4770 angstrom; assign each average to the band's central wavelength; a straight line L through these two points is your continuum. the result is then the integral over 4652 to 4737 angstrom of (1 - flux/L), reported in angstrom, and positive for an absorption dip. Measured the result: 0.2 angstrom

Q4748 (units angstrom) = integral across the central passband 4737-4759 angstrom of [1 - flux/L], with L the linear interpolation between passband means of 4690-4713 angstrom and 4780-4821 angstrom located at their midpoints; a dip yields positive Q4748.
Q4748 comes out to -1.4 angstrom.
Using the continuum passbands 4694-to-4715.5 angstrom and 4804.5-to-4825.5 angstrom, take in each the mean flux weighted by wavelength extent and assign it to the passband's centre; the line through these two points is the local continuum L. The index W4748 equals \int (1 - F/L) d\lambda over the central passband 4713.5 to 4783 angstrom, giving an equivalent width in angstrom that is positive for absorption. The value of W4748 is -1.6 angstrom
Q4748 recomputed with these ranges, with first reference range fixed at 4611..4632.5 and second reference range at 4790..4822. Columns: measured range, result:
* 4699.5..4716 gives 0.99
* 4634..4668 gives 2.17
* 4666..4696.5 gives 1.62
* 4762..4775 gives 0.56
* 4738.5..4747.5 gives -0.41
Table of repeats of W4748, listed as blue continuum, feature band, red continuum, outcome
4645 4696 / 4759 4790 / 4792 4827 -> 0.8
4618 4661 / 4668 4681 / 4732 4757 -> 0.3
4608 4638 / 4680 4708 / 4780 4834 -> 1.3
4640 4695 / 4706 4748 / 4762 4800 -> -1.0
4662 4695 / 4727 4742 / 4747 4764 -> -0.1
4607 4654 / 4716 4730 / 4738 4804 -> 0.1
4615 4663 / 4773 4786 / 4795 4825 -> 0.1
